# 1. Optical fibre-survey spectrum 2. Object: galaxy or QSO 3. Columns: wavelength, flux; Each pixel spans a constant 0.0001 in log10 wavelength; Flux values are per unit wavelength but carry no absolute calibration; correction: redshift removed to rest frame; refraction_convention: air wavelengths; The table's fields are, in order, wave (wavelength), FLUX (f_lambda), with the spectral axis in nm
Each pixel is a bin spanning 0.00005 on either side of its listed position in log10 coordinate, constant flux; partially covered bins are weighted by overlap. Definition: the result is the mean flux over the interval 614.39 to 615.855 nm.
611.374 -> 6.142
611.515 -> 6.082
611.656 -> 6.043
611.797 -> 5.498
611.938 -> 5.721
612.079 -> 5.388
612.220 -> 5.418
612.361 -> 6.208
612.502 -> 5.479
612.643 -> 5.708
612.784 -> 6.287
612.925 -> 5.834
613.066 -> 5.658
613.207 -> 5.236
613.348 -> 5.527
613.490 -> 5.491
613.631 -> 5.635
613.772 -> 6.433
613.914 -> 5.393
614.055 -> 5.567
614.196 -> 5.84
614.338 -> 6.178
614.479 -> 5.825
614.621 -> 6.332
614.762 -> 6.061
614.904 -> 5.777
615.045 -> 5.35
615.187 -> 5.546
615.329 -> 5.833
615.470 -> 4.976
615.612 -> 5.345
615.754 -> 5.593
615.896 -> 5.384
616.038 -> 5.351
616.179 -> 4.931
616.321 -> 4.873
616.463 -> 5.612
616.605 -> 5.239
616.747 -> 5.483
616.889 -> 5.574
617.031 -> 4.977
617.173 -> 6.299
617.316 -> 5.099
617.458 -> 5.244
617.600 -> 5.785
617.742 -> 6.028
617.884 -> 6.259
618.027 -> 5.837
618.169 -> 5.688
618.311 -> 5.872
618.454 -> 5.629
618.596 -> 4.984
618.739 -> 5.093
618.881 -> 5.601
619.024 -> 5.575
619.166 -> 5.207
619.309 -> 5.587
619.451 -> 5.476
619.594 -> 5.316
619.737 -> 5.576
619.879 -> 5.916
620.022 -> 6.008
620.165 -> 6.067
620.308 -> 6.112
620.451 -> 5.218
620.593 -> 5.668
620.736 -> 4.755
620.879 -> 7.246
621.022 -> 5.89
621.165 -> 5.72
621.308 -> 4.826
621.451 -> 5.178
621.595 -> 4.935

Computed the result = 5.66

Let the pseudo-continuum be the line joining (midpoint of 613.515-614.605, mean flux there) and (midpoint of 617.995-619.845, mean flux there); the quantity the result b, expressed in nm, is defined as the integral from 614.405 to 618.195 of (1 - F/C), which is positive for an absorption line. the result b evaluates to 0.08 nm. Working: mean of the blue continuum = 5.85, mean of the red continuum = 5.5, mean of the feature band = 5.57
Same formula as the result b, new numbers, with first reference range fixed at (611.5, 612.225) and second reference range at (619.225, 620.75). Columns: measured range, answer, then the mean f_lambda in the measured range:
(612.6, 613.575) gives 0.00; 5.68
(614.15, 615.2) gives -0.04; 5.88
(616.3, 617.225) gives 0.03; 5.45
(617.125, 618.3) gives -0.03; 5.77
